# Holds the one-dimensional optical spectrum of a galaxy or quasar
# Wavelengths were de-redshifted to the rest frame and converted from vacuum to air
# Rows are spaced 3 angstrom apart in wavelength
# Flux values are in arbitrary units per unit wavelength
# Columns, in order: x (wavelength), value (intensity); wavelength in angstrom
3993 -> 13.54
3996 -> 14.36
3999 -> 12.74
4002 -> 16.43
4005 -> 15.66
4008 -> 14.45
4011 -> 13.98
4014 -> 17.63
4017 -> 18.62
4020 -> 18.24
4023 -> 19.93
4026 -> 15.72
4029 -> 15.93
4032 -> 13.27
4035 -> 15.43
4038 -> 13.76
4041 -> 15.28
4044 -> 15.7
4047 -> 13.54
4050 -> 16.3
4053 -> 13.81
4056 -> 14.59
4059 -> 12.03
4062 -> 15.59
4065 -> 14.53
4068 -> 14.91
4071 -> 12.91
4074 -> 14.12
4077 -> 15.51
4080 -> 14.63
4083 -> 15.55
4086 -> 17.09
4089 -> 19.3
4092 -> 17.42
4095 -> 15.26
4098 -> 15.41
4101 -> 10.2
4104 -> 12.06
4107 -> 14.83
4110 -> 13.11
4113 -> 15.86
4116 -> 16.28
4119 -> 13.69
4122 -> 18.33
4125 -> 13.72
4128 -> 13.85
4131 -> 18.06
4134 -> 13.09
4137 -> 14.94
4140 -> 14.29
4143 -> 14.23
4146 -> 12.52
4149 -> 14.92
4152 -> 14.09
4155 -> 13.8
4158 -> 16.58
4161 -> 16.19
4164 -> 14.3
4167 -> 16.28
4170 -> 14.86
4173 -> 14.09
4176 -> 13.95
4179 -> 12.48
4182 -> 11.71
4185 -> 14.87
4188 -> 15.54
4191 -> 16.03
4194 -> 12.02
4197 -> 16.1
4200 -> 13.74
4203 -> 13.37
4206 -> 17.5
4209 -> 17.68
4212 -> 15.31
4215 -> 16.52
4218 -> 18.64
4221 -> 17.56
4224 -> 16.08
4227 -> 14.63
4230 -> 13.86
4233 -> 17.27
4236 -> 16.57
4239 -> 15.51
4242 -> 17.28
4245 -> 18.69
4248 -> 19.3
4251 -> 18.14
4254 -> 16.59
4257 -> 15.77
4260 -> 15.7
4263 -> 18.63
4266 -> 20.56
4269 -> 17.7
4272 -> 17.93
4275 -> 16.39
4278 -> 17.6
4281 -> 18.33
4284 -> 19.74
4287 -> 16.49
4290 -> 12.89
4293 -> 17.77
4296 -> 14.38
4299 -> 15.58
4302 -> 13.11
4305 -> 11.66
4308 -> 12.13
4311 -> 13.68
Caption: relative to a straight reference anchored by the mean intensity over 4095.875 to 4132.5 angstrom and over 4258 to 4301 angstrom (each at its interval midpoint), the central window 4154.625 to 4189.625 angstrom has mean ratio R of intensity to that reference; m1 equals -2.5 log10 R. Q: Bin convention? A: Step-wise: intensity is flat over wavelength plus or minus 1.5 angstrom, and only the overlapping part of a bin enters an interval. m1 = 0.06 mag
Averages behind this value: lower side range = 14.6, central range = 14.6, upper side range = 17.1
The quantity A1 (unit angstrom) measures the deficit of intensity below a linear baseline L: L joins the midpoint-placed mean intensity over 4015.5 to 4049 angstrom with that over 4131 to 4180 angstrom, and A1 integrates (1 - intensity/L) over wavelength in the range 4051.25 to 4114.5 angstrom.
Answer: 2.7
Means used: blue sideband 16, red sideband 14.5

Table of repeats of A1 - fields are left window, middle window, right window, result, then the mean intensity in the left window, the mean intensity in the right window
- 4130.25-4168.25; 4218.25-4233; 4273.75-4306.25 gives -0.6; 14.8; 15.8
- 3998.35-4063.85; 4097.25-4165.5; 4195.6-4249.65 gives 6.1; 15.4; 16.4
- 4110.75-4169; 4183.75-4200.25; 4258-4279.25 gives 1.3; 15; 17.7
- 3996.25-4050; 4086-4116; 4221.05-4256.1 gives 1.9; 15.7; 16.7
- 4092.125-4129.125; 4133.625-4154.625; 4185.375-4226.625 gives 1.3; 14.5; 15.8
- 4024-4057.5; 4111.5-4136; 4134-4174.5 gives -1.1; 14.9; 14.6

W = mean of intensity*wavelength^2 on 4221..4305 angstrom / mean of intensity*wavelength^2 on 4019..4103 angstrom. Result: 1.21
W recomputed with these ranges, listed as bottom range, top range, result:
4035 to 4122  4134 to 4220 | 1.05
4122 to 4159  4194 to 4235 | 1.12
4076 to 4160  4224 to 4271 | 1.21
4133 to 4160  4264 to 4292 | 1.30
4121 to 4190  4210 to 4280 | 1.22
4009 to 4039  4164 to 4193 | 0.95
